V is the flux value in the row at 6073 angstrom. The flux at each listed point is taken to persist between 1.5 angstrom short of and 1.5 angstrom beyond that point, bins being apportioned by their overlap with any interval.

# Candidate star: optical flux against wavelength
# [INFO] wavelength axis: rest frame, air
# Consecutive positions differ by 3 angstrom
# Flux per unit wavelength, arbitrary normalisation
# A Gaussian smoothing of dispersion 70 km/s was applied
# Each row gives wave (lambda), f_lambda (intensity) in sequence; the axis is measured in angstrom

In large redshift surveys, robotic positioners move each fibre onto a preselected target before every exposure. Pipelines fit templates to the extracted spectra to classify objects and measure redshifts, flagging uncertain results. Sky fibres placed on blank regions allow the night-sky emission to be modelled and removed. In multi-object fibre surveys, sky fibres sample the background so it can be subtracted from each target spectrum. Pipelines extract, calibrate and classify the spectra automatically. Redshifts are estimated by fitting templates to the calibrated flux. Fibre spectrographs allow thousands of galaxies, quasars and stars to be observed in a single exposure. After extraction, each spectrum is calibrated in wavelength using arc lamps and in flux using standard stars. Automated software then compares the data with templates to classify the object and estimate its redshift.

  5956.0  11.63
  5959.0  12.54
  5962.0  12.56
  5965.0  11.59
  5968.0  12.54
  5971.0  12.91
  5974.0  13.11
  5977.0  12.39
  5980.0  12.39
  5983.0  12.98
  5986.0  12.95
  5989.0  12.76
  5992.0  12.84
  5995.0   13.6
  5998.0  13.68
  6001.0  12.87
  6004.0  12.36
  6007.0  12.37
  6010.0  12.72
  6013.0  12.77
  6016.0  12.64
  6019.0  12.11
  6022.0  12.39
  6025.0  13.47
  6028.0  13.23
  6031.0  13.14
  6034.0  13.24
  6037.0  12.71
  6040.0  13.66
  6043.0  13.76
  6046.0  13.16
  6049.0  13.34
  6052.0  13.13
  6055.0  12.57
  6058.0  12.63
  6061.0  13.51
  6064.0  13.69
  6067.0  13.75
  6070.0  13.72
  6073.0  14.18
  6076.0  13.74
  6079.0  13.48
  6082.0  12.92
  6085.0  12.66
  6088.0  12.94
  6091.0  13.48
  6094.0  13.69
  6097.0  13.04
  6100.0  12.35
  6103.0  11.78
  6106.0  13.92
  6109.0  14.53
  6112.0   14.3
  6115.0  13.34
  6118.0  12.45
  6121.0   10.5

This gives 14.18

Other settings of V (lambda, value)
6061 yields 13.51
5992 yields 12.84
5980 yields 12.39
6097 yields 13.04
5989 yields 12.76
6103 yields 11.78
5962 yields 12.56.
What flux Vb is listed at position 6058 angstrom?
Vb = 12.63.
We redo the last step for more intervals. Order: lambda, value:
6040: 13.66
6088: 12.94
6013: 12.77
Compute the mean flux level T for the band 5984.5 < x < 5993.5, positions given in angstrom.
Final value 12.8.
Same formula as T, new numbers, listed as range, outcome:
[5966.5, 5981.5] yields 12.7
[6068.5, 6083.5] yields 13.6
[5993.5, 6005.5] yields 13.1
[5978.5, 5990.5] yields 12.8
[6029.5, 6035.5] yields 13.2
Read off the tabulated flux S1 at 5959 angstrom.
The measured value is 12.54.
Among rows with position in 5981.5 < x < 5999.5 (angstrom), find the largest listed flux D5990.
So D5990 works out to 13.68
